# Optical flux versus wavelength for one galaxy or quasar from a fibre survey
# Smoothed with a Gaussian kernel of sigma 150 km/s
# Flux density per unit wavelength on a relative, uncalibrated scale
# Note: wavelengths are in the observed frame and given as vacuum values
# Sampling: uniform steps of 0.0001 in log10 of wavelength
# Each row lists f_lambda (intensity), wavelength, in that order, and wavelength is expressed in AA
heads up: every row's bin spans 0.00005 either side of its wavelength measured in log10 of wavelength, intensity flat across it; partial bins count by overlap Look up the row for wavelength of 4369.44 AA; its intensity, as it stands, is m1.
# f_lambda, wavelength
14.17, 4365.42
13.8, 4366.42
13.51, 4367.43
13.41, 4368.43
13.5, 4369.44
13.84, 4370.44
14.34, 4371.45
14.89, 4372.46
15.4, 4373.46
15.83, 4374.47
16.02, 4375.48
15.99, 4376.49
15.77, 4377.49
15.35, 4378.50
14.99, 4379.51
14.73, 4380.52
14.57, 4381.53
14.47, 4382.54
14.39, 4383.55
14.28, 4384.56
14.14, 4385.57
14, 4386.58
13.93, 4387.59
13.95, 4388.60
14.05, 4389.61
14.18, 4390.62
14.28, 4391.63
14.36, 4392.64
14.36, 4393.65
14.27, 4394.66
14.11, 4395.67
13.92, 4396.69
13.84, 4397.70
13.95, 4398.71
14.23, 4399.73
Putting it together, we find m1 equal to 13.5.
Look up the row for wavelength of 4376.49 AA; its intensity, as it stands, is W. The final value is 15.99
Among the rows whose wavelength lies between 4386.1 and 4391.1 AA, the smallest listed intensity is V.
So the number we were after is 13.93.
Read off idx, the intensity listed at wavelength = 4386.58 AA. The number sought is 14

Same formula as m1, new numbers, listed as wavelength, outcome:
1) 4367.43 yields 13.51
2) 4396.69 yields 13.92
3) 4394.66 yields 14.27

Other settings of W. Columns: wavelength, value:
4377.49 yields 15.77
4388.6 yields 13.95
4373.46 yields 15.4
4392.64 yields 14.36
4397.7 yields 13.84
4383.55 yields 14.39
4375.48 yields 16.02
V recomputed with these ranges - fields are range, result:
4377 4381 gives 14.73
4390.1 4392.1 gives 14.18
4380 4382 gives 14.57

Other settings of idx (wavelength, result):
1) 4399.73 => 14.23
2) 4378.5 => 15.35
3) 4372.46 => 14.89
